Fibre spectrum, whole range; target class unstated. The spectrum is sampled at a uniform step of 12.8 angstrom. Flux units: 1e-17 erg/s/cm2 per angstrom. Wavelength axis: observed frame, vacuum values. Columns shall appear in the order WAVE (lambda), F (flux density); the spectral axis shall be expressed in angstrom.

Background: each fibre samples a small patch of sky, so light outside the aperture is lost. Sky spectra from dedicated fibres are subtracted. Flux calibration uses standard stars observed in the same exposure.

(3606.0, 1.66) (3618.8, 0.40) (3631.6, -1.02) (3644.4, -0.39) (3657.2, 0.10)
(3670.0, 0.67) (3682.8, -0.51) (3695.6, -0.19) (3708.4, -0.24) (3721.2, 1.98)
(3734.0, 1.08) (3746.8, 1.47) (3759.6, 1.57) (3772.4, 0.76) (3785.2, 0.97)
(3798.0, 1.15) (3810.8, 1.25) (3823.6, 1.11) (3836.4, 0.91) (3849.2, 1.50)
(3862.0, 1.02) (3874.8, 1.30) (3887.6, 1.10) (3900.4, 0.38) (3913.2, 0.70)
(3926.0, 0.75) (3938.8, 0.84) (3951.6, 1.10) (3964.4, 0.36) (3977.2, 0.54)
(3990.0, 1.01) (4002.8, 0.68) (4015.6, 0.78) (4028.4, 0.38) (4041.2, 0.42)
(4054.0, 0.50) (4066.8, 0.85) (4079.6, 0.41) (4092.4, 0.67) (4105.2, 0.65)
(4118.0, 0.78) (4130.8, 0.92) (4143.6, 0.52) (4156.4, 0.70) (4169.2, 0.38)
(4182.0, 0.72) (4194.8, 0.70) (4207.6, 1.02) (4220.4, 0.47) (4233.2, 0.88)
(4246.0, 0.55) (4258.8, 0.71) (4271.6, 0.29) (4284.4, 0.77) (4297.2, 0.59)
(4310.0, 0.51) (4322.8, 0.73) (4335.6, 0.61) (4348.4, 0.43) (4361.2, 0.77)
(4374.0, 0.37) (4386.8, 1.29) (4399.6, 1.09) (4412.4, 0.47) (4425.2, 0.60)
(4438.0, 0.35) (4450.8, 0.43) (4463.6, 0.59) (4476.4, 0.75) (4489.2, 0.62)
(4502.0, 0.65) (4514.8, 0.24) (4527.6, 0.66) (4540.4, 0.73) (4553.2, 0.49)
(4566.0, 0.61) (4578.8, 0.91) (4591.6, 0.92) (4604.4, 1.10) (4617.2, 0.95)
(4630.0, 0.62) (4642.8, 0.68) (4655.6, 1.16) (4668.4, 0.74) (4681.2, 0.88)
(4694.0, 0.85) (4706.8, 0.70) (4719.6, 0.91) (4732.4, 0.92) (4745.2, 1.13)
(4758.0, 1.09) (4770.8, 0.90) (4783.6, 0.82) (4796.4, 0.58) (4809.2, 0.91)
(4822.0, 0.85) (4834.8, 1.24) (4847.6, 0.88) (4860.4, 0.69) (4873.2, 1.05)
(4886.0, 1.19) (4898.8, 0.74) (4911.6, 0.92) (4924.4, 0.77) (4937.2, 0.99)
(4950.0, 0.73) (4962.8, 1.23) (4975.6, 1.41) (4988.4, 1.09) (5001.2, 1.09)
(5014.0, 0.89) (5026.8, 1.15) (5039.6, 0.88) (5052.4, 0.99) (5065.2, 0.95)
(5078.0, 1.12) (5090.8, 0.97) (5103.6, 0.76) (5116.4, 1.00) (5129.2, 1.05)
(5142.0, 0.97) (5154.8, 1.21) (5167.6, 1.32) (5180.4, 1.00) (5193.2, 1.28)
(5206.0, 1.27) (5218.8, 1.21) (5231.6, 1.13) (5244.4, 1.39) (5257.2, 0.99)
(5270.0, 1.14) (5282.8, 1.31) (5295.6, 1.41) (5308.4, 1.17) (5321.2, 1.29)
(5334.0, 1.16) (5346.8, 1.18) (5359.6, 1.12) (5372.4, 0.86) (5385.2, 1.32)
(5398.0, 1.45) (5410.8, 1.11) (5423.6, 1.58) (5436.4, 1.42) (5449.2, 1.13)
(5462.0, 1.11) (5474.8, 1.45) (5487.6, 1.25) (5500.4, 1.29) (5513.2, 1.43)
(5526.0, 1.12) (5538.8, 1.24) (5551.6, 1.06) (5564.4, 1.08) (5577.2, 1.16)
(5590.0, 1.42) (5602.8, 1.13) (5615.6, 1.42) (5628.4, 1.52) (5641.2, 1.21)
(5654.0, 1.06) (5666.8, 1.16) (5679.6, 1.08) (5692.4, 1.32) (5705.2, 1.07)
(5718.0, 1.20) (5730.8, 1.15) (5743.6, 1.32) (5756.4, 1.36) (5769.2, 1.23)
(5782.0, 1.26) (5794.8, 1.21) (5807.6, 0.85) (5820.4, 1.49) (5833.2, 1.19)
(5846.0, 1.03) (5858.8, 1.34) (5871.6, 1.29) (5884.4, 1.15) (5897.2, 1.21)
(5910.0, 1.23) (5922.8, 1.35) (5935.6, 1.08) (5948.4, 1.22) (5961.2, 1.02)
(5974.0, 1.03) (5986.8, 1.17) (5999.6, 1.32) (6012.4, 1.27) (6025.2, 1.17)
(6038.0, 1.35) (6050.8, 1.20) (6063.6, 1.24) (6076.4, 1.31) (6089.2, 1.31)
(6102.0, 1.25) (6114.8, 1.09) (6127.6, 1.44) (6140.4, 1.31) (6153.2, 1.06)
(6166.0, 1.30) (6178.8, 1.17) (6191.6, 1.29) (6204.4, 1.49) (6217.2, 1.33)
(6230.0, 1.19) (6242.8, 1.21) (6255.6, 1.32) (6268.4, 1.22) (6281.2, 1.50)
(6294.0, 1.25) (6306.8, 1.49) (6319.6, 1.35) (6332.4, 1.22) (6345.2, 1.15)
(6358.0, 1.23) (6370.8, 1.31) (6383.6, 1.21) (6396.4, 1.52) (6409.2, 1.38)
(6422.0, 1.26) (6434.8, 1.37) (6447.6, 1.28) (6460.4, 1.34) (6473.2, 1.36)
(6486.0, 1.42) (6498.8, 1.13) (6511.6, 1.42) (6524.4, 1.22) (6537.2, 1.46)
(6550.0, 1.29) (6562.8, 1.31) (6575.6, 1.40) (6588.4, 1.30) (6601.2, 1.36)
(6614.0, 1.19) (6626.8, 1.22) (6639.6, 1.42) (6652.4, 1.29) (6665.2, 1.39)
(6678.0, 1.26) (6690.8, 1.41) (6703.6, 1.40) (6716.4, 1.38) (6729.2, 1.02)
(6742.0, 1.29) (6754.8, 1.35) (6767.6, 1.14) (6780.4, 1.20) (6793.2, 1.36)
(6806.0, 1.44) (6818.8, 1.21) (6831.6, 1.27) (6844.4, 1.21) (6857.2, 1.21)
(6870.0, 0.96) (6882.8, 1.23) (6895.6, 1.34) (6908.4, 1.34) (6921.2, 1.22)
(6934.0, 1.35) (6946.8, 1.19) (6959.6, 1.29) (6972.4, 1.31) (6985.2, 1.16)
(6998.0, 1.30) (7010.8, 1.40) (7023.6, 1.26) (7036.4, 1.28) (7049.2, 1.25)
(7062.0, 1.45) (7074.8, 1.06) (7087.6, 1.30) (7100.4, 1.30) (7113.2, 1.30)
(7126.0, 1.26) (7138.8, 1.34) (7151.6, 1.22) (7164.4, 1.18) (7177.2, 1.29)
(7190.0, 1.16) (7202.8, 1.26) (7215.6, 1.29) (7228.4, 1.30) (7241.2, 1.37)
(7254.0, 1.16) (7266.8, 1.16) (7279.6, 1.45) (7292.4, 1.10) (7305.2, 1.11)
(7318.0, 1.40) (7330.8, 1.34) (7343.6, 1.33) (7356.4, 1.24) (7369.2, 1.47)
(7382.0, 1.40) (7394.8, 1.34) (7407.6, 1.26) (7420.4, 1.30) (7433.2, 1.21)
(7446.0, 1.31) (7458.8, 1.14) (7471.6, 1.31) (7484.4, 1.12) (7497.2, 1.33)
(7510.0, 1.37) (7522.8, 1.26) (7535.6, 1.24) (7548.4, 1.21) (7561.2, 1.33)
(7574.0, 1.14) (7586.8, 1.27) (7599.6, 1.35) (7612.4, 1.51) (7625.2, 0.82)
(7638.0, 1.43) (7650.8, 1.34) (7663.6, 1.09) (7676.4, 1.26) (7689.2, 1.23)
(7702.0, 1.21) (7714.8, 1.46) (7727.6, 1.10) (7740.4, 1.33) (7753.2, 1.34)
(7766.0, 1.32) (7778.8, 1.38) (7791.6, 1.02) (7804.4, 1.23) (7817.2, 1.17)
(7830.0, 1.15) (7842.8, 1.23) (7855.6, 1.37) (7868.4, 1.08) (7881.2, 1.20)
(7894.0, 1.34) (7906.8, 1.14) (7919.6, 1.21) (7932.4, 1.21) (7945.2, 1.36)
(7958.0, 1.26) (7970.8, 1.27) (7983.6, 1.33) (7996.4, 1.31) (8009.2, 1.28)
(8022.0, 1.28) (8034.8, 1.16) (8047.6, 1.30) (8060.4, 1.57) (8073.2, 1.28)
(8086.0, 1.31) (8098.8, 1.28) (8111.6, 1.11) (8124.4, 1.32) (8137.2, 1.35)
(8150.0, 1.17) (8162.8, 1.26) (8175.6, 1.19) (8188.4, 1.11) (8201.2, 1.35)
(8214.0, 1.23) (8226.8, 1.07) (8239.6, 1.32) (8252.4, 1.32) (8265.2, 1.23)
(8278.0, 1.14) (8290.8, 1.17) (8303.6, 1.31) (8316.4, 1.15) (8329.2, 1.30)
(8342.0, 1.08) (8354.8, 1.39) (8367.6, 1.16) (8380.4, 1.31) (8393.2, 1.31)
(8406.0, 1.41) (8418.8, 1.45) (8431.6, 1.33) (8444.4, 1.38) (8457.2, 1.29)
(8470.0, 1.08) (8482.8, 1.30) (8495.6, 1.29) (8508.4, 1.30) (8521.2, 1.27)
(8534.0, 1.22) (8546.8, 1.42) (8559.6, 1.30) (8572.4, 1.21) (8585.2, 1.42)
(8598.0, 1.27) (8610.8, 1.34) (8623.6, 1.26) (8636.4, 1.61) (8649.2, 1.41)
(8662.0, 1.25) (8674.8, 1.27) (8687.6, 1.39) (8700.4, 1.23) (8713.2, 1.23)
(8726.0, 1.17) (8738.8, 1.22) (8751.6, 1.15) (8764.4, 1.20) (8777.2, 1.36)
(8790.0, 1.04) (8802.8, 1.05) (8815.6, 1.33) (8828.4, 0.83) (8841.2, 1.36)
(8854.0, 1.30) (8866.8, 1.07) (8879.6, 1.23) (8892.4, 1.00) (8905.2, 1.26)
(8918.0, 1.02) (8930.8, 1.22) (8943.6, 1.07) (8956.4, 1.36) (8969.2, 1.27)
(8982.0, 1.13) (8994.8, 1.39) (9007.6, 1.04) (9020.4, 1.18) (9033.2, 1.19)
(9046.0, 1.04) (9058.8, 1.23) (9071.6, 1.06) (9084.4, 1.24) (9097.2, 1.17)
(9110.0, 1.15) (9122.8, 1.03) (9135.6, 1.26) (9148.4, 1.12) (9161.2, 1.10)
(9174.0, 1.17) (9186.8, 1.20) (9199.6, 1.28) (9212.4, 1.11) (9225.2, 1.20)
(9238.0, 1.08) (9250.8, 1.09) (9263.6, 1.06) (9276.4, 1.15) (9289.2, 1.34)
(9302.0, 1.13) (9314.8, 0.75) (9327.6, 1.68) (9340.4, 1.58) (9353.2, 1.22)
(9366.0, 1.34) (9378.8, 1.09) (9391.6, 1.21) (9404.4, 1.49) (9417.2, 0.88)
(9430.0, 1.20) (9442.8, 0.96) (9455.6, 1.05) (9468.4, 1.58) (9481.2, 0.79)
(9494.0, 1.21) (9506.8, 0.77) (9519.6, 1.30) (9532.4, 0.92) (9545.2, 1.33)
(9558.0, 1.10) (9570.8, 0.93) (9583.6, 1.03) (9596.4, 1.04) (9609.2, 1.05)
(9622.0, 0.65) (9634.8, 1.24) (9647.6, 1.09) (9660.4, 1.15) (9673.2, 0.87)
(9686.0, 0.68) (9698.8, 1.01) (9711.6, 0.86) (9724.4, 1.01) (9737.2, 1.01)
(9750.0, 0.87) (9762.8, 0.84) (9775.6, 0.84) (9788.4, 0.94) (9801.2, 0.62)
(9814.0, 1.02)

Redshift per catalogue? 0.148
